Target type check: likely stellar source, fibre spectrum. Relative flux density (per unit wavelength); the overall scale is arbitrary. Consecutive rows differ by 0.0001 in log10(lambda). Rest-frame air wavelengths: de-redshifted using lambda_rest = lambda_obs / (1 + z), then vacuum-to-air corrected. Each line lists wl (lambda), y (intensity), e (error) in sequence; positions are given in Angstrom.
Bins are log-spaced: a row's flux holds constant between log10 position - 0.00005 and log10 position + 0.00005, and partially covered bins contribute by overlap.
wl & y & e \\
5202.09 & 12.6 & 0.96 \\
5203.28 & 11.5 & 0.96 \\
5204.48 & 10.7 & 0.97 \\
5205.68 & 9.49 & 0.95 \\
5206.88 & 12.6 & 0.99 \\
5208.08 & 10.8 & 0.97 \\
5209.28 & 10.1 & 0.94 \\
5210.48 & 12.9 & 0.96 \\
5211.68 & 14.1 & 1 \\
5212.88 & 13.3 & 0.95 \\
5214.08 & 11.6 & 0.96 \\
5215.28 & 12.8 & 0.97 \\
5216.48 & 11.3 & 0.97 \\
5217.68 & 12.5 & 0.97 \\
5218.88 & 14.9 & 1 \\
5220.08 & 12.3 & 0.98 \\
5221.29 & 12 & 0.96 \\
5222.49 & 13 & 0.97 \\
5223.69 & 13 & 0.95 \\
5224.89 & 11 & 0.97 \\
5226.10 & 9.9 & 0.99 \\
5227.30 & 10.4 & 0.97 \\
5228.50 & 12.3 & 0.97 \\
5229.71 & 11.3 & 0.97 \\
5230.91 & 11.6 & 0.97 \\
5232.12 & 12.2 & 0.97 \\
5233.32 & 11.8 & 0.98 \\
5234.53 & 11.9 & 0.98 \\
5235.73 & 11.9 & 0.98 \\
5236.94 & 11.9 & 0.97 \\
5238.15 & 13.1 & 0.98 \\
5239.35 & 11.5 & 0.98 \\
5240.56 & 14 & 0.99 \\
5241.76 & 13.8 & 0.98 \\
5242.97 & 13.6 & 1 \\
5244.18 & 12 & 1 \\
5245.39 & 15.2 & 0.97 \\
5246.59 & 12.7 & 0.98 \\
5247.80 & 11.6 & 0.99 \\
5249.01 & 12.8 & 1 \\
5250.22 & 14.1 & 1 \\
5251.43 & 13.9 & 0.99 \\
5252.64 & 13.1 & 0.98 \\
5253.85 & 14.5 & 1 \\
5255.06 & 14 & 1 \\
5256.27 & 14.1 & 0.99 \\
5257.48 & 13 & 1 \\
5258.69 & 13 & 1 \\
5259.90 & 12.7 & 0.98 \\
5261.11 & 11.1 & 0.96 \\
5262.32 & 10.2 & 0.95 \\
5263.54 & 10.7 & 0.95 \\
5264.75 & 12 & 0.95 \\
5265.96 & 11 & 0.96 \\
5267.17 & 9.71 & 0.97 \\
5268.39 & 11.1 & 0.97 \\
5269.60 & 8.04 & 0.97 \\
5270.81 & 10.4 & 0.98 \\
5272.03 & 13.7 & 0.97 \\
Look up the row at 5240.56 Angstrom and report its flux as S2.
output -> 14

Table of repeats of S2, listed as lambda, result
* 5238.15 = 13.1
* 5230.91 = 11.6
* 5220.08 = 12.3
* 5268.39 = 11.1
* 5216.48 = 11.3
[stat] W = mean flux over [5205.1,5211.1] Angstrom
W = 11.2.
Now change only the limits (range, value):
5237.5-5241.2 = 12.9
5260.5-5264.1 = 10.7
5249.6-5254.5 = 13.9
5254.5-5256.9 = 14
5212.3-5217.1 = 12.3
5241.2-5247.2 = 13.5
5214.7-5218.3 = 12.2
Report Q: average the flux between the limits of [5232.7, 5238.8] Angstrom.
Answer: 12.1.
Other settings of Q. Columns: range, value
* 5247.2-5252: 13.1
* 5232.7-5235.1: 11.9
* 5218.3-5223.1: 13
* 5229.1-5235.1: 11.7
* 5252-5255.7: 13.9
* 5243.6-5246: 13.6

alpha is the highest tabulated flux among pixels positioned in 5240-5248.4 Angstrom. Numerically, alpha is 15.2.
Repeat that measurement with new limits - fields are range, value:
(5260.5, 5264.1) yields 11.1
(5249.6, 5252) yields 14.1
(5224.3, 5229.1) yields 12.3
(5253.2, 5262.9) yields 14.5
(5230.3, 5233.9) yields 12.2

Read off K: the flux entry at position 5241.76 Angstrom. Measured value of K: 13.8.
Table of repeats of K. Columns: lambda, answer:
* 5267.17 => 9.71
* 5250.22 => 14.1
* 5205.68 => 9.49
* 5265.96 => 11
